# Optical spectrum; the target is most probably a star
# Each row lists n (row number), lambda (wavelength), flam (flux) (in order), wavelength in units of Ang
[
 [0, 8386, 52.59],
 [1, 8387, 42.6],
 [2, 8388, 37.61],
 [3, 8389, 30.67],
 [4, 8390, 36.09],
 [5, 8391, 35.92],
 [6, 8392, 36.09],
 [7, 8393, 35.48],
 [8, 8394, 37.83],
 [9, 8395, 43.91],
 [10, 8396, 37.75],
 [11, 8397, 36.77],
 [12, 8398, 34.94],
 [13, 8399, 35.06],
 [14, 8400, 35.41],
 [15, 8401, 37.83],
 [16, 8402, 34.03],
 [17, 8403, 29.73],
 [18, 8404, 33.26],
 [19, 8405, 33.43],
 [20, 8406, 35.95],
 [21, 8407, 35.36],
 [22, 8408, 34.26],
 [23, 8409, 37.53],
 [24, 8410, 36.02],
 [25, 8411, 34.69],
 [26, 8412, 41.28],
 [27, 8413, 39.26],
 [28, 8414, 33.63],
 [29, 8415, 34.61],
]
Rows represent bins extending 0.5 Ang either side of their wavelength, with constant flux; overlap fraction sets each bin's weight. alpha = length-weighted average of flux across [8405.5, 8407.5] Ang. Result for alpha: 35.7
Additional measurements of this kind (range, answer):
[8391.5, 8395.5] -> 38.3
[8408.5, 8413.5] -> 37.8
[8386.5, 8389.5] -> 37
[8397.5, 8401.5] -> 35.8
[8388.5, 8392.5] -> 34.7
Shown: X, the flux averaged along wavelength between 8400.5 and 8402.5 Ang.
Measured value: 35.9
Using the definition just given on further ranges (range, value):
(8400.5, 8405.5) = 33.7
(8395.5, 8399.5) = 36.1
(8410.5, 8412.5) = 38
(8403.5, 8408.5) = 34.5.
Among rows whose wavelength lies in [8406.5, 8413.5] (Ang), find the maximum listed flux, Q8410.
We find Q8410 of 41.28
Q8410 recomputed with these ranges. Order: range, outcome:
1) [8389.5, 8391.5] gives 36.09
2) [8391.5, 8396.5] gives 43.91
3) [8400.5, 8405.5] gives 37.83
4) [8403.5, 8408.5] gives 35.95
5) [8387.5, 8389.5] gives 37.61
